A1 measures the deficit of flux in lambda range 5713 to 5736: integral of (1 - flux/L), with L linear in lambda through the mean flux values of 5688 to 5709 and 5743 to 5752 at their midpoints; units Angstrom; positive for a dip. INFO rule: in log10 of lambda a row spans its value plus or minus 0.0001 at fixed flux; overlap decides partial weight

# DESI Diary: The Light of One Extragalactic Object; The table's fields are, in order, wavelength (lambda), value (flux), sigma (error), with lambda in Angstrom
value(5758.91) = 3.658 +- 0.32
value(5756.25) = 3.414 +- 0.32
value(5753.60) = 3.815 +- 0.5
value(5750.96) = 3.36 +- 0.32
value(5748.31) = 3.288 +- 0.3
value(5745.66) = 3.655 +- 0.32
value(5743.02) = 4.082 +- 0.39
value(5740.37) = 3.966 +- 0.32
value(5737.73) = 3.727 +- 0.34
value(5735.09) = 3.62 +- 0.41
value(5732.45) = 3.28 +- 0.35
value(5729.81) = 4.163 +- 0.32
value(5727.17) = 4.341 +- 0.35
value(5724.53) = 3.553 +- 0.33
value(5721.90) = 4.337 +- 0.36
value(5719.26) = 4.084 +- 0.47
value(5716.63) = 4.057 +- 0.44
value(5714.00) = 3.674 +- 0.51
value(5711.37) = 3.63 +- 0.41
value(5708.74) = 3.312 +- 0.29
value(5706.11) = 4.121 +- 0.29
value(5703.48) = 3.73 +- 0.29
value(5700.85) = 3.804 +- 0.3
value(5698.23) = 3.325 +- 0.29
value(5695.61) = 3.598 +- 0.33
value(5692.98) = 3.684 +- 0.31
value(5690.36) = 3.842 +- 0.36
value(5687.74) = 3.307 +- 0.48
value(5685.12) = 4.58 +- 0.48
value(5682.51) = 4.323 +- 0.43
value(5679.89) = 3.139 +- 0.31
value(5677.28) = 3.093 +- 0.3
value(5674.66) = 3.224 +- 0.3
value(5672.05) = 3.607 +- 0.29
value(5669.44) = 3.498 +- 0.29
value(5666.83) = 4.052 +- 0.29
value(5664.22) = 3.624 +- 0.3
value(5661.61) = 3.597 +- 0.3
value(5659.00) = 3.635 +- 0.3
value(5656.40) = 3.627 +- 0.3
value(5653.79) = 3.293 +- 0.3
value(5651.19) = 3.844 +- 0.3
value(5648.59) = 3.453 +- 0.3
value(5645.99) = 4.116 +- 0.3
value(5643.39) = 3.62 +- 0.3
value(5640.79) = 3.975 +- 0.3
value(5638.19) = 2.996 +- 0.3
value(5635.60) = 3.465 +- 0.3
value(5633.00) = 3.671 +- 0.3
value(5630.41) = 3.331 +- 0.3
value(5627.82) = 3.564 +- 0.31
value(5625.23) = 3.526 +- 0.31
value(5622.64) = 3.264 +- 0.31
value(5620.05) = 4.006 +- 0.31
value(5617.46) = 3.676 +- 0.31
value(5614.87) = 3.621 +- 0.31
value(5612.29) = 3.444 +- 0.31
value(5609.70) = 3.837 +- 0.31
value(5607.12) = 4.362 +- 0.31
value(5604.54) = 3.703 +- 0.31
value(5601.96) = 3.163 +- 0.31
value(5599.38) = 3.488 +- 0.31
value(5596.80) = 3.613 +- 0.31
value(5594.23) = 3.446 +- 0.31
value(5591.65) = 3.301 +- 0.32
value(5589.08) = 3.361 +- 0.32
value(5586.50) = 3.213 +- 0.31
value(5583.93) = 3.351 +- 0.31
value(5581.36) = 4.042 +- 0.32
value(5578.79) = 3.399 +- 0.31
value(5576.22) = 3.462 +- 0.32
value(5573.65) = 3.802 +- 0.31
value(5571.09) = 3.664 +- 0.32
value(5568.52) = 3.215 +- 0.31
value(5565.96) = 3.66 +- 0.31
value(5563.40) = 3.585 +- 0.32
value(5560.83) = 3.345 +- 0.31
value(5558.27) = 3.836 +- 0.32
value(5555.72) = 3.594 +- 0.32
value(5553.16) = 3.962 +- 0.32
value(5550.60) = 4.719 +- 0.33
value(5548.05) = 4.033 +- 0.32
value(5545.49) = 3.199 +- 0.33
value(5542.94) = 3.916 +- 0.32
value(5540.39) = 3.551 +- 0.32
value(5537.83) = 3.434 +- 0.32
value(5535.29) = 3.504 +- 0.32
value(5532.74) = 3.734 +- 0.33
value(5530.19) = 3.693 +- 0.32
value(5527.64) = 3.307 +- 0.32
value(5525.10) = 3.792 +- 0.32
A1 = -2.0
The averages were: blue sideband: 3.68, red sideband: 3.53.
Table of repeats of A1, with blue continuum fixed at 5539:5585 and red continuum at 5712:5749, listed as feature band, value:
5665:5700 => 1.52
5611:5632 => 1.06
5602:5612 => -0.23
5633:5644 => 0.69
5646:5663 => 0.72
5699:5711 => 0.35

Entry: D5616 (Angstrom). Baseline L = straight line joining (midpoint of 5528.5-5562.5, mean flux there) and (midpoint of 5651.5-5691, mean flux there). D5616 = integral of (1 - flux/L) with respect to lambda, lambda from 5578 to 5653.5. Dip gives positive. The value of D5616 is 1.9 Angstrom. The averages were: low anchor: 3.72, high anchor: 3.63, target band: 3.58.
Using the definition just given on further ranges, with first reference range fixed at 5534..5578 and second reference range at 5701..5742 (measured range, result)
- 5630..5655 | 1.15 Angstrom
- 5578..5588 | 0.53 Angstrom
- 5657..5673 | 0.48 Angstrom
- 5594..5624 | 0.68 Angstrom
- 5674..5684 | 0.83 Angstrom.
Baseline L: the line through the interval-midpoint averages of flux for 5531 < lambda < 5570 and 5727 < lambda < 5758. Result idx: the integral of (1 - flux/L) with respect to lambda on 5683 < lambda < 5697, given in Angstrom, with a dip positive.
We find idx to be -0.5 Angstrom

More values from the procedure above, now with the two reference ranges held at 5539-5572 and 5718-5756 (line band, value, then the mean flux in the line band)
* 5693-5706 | 0.4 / 3.67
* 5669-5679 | 1.1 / 3.34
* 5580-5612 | 1.4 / 3.57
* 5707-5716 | 0.4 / 3.61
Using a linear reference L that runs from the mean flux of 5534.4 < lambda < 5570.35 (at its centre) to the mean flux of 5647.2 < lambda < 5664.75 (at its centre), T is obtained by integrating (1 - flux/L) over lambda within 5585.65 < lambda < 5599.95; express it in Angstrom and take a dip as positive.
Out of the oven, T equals 0.9 Angstrom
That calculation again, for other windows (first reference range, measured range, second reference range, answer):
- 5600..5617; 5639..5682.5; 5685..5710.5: 1.0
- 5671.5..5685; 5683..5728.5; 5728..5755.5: -2.6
